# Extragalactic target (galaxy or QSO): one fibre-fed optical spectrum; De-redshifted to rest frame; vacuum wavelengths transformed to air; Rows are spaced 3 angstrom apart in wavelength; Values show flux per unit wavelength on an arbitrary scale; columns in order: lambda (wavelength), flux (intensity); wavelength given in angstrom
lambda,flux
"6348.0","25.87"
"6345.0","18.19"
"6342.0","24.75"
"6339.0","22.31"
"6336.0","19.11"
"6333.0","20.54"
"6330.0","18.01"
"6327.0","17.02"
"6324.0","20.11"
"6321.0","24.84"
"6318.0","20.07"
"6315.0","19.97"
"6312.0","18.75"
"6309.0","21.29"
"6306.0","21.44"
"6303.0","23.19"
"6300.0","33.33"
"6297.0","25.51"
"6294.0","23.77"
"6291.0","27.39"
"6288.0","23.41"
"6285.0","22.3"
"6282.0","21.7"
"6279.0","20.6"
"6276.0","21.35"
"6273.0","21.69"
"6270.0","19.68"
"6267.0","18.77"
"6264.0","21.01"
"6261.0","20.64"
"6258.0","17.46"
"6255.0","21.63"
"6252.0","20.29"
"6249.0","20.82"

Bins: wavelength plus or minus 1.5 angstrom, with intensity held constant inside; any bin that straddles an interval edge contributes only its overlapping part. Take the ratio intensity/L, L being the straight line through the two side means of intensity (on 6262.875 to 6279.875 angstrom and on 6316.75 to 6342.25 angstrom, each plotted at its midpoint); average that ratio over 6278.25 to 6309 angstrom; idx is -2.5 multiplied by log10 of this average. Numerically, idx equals -0.18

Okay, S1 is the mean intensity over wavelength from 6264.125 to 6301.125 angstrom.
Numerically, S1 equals 23.1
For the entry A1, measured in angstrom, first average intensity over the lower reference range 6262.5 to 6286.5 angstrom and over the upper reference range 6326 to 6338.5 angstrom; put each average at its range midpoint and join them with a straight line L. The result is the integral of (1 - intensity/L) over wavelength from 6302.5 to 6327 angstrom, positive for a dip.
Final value -1.6 angstrom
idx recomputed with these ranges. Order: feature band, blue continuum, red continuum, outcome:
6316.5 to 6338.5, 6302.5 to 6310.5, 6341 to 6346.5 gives 0.07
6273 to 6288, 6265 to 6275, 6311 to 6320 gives -0.08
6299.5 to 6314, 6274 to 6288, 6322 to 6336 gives -0.12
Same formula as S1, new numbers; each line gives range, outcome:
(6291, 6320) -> 23.3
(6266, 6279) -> 20.5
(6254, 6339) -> 21.6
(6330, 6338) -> 19.6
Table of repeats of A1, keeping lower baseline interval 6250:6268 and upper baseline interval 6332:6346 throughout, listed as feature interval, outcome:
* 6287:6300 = -3.5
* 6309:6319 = 0.4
